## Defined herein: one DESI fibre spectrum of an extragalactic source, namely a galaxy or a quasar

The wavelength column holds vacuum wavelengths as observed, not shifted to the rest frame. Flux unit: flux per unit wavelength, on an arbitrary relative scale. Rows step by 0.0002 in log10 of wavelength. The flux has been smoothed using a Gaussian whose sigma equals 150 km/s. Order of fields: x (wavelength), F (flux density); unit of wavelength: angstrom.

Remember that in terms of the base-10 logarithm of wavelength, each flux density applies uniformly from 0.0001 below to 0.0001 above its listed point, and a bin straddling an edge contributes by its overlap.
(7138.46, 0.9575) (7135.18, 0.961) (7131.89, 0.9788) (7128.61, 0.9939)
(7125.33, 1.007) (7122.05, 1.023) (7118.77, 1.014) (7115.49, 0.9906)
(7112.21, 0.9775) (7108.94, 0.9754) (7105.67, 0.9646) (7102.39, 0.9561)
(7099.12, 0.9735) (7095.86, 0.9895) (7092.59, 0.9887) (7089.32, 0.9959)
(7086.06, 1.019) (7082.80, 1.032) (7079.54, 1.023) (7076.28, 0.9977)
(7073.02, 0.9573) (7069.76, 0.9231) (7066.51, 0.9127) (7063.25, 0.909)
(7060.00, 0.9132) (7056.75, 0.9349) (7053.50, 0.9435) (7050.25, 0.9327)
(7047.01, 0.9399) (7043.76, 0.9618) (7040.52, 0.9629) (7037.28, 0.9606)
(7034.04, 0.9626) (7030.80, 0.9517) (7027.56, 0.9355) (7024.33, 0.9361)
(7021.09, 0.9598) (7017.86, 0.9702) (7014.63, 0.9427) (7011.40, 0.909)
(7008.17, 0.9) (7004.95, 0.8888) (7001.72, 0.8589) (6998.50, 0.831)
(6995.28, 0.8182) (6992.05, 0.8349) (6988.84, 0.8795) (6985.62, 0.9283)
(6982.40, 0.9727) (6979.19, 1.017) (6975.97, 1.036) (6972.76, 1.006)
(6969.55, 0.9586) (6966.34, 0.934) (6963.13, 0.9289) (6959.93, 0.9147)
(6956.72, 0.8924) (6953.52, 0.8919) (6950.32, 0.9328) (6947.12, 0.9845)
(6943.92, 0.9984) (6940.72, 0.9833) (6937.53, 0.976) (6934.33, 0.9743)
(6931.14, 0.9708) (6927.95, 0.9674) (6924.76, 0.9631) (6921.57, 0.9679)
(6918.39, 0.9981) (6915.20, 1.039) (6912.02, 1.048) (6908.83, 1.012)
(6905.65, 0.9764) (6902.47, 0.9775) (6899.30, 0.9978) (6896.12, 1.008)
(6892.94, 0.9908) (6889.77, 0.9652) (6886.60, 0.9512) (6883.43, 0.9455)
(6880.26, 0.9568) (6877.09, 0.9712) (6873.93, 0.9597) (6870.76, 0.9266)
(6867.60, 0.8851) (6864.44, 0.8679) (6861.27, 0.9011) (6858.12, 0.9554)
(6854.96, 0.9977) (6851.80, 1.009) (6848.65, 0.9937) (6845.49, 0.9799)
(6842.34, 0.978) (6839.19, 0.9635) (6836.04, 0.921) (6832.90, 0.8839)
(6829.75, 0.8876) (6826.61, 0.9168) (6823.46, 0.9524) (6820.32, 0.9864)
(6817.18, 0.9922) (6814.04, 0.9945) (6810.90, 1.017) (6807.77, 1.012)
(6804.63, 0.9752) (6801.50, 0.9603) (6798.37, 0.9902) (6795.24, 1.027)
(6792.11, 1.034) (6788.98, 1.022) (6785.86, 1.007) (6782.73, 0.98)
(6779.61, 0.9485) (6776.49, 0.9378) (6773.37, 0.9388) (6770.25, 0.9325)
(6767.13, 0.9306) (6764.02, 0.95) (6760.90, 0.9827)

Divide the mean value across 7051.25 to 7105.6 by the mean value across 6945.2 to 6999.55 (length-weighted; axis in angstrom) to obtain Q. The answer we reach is 1.0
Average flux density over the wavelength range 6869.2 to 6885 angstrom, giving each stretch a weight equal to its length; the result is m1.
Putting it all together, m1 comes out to 0.952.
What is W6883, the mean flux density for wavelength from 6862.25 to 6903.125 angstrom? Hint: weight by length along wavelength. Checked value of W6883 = 0.953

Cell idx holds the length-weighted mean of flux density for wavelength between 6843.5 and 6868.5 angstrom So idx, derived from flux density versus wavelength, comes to 0.951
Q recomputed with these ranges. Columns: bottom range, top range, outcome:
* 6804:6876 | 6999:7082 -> 0.98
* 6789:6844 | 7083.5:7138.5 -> 1.02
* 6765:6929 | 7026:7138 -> 1.00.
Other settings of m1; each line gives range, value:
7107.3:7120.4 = 0.989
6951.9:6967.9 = 0.912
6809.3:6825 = 0.989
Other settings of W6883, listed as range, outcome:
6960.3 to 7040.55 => 0.93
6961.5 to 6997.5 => 0.936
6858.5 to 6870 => 0.895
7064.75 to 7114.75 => 0.979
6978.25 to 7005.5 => 0.889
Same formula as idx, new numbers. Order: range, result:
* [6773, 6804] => 0.986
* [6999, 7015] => 0.892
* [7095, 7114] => 0.972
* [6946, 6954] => 0.94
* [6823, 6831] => 0.915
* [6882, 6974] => 0.971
